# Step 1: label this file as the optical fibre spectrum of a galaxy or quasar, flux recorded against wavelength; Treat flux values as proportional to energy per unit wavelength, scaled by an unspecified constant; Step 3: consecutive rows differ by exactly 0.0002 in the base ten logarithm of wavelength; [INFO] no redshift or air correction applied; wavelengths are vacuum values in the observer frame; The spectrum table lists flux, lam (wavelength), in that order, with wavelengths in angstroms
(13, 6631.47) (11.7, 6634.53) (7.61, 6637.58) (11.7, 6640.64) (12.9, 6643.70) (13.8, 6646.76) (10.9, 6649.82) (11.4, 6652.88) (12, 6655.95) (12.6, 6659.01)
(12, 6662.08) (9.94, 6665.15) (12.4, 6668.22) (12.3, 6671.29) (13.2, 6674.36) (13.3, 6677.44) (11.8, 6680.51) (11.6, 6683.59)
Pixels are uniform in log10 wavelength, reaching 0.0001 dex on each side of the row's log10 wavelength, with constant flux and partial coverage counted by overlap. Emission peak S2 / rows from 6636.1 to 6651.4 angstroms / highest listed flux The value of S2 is 13.8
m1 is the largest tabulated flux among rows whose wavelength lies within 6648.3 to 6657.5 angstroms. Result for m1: 12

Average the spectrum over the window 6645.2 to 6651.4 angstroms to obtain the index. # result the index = 12.4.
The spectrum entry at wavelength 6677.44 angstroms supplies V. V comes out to 13.3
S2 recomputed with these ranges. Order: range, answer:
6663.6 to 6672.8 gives 12.4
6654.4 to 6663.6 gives 12.6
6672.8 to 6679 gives 13.3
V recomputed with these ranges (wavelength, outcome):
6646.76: 13.8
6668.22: 12.4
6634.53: 11.7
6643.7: 12.9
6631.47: 13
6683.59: 11.6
